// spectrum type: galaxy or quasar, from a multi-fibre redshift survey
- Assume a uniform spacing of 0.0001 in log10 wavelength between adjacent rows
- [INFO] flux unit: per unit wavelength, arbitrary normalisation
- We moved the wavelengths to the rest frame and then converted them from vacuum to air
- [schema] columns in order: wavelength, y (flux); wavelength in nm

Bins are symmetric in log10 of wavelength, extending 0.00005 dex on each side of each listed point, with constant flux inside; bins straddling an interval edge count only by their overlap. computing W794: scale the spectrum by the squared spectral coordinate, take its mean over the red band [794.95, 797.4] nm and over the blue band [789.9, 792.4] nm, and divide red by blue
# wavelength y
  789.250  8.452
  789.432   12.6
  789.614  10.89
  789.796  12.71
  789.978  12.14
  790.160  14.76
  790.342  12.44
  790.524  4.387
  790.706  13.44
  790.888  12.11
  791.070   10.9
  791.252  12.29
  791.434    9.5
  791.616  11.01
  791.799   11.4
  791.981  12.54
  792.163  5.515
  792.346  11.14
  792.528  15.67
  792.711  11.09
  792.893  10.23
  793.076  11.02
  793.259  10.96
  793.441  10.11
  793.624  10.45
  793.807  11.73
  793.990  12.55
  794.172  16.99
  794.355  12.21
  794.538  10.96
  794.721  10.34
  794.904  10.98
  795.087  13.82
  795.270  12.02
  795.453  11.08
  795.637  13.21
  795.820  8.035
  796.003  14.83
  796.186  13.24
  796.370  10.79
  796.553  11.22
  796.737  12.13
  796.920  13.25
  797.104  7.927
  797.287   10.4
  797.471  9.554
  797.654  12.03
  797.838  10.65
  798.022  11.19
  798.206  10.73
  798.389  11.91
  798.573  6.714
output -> 1.1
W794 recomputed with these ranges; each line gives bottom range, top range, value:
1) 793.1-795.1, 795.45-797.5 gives 0.97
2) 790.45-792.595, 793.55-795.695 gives 1.13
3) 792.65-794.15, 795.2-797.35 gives 1.03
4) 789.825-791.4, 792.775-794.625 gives 1.02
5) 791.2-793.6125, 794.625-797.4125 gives 1.06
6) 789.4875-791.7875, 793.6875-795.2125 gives 1.10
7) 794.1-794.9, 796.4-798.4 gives 0.90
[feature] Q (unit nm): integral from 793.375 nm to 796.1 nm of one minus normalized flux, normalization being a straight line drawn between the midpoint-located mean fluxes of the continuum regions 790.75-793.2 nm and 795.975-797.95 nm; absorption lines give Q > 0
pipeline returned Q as -0.173 nm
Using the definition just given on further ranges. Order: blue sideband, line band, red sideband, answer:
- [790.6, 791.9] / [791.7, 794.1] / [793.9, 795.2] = 0.17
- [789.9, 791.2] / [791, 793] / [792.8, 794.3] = 0.10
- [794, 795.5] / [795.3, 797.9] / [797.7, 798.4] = 0.07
